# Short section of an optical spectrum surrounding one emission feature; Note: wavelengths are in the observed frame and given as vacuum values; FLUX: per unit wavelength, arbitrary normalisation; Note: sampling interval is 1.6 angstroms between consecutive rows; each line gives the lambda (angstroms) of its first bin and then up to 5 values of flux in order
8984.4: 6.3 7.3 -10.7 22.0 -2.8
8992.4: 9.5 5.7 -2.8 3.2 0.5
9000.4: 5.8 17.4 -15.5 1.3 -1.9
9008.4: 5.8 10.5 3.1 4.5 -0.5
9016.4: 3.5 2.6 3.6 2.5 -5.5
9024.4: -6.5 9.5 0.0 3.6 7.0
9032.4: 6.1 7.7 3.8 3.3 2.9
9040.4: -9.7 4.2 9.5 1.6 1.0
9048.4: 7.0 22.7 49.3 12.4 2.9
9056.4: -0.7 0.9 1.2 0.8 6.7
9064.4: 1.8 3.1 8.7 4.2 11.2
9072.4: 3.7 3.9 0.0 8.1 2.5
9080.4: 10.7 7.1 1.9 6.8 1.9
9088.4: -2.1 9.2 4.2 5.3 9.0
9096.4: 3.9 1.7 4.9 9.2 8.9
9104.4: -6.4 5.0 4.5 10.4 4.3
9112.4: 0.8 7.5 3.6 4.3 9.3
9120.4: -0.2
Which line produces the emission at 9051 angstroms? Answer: [O III] 5007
